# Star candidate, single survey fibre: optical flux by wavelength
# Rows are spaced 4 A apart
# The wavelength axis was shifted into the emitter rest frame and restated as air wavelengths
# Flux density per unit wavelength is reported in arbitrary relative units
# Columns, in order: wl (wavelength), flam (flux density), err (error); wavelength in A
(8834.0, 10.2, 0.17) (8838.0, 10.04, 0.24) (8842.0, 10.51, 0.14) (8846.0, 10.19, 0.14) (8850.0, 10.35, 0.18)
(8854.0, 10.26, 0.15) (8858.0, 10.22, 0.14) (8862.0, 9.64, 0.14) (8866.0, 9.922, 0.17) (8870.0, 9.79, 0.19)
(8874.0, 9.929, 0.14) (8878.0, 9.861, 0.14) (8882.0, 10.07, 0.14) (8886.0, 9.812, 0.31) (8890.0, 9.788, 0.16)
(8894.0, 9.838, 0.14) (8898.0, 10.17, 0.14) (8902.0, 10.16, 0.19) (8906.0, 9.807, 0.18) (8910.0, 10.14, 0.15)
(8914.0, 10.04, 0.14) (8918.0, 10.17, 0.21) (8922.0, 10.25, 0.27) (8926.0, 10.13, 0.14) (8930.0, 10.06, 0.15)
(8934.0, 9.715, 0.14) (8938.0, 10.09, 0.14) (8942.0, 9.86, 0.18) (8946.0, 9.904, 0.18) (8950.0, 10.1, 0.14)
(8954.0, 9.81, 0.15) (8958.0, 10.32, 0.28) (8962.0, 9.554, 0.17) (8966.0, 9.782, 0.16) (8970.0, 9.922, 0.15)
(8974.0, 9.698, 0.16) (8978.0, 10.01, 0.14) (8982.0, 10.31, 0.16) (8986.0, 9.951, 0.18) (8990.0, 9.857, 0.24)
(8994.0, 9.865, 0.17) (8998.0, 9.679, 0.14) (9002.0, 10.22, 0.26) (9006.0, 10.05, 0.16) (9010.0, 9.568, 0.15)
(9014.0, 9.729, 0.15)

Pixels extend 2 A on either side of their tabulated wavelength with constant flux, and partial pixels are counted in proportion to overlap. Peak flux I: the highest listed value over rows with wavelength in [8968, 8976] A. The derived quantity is 9.922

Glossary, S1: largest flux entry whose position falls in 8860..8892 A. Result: 10.07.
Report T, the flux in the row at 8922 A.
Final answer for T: 10.25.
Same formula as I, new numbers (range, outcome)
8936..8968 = 10.32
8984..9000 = 9.951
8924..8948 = 10.13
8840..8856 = 10.51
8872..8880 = 9.929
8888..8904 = 10.17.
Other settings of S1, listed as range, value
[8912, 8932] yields 10.25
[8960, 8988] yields 10.31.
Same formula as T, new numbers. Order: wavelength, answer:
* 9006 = 10.05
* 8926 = 10.13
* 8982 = 10.31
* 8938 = 10.09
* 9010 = 9.568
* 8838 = 10.04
